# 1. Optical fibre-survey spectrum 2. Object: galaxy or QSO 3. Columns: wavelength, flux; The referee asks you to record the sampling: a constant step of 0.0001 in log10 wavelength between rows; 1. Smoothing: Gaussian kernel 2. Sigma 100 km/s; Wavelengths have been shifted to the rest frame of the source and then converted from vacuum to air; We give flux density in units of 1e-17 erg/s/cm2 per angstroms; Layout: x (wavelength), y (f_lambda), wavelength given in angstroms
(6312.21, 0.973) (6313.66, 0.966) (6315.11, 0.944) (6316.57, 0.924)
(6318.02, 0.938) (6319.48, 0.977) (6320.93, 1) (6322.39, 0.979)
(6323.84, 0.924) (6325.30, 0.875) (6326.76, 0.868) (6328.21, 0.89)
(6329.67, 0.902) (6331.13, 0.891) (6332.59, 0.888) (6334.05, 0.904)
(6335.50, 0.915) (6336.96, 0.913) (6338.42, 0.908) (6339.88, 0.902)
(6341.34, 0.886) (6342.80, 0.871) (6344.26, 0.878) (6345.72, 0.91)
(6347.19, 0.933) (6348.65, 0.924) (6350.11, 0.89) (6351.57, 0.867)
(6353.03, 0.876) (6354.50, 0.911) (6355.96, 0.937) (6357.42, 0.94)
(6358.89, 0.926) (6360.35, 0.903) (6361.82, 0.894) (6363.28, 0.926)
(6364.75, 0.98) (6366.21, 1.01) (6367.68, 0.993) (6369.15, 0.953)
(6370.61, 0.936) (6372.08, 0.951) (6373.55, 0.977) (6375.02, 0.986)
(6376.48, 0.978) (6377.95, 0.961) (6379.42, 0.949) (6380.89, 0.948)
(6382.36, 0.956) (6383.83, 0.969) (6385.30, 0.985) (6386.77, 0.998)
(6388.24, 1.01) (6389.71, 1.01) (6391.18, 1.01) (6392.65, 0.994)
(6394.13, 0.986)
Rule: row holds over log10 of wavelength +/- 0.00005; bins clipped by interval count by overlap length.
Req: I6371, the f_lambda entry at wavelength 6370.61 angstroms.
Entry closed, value 0.936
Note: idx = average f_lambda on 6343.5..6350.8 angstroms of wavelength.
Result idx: 0.907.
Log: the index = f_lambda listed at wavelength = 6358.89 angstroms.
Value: 0.926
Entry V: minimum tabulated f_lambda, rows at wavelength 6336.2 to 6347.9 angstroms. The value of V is 0.871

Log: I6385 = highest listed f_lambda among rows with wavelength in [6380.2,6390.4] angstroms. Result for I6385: 1.01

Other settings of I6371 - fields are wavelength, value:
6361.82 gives 0.894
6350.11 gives 0.89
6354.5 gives 0.911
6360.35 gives 0.903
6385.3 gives 0.985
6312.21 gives 0.973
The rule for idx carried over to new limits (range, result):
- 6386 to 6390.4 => 1.01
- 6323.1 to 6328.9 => 0.89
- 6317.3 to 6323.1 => 0.973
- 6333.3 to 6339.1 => 0.911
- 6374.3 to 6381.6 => 0.965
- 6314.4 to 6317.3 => 0.934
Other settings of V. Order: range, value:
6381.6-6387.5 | 0.956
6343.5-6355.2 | 0.867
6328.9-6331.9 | 0.891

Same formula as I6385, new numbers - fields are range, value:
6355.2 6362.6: 0.94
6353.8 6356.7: 0.937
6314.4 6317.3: 0.944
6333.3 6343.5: 0.915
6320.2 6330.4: 1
